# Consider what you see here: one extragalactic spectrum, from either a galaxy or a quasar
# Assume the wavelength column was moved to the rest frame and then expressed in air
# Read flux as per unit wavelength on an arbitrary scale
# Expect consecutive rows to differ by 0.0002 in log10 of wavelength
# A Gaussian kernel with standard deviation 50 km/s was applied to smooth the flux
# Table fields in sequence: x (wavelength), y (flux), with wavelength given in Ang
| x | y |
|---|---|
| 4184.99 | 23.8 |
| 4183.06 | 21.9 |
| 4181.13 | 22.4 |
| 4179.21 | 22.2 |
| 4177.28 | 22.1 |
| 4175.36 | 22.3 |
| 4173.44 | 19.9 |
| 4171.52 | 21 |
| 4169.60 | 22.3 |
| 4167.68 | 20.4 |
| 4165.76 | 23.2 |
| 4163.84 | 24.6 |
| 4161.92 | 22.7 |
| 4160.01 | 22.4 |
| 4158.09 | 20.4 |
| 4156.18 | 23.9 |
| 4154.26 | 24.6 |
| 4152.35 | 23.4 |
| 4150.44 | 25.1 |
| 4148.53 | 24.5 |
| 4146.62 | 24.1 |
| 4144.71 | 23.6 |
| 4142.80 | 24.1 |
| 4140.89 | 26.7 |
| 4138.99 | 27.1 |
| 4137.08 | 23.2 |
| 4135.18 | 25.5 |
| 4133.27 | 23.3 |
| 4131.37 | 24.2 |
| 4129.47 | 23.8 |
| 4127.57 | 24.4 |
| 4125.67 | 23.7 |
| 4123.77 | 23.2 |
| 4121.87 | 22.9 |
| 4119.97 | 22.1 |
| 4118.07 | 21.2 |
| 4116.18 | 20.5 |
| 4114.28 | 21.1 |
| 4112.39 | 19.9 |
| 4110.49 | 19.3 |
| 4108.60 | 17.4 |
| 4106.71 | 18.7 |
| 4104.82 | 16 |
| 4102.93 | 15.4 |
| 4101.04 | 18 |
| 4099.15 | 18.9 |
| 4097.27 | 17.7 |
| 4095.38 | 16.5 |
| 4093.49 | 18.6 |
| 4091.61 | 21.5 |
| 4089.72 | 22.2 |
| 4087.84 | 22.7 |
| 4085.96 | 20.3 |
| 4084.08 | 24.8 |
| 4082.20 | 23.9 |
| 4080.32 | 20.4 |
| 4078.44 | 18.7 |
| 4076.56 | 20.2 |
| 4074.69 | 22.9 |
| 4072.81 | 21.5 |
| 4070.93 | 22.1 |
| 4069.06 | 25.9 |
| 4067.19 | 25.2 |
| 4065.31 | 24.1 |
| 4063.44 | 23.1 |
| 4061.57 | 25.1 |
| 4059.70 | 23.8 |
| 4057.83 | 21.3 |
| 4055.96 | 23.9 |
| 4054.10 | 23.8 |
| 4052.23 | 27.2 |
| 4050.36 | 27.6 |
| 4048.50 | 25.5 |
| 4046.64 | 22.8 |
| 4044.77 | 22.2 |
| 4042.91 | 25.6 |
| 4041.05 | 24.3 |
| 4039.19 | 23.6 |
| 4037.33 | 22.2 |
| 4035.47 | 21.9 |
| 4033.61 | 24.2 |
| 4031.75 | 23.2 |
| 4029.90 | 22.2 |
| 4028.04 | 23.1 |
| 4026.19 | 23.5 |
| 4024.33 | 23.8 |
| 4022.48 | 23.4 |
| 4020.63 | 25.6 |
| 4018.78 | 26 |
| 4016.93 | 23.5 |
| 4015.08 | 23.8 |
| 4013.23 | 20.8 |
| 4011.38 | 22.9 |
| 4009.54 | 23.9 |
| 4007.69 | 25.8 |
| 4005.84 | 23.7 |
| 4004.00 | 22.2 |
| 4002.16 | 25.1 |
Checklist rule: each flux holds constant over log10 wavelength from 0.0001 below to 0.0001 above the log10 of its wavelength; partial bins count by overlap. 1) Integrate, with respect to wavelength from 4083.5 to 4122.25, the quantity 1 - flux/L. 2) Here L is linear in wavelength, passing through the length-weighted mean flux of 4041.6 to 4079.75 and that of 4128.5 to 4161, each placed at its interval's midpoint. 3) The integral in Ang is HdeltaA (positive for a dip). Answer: 6.75 Ang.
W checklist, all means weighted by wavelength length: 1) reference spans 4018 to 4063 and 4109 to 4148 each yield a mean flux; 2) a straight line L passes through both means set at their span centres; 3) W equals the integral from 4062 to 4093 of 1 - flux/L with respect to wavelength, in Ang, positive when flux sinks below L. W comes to 1.5 Ang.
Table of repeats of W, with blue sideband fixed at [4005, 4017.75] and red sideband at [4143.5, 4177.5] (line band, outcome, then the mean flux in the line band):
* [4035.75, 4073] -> -1.2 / 24.1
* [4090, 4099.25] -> 1.7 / 18.9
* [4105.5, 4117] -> 1.8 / 19.4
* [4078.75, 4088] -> 0.4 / 22.1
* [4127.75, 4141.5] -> -1.1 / 24.8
